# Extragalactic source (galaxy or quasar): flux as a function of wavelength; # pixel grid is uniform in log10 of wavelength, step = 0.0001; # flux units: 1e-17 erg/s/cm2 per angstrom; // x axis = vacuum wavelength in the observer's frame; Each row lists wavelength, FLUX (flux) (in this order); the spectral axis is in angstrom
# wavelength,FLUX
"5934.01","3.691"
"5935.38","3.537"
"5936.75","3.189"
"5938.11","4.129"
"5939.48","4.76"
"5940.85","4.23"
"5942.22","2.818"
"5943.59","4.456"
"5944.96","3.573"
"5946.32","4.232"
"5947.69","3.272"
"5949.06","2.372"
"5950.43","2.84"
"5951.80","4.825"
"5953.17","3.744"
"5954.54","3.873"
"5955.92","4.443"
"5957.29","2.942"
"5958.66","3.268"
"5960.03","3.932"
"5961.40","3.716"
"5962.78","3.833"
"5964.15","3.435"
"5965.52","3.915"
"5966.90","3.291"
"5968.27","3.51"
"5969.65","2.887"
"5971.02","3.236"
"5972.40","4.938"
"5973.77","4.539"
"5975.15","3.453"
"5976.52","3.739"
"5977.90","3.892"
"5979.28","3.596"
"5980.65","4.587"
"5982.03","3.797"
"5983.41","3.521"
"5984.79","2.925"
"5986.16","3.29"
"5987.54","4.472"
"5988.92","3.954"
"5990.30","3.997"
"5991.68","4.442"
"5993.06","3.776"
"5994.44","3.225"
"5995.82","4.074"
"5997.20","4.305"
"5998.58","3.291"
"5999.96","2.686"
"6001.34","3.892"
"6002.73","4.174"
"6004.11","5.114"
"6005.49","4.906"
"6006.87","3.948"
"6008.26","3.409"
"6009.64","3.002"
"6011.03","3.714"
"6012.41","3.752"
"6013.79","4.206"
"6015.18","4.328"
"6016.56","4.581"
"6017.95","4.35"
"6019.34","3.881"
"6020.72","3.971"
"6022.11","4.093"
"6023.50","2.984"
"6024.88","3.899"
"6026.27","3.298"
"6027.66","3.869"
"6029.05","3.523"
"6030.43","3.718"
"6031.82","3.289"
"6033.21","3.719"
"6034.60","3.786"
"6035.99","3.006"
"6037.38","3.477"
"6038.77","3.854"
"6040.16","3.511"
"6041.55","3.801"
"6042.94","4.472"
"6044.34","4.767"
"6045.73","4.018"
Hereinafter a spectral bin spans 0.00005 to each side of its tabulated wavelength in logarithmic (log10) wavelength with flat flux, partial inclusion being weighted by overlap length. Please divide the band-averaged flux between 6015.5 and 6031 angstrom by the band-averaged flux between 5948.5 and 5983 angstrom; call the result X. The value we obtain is 1.0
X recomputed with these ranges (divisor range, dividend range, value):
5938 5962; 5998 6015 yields 1.03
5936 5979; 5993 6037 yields 1.02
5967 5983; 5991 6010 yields 1.02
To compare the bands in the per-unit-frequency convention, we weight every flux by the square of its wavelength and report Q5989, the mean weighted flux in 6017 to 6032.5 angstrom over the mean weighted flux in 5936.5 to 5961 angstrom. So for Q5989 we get 1.0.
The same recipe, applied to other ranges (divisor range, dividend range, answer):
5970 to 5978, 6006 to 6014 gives 0.95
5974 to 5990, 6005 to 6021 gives 1.07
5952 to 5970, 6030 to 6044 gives 1.04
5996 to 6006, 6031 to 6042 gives 0.89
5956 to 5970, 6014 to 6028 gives 1.14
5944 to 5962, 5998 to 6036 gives 1.07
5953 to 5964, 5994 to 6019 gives 1.08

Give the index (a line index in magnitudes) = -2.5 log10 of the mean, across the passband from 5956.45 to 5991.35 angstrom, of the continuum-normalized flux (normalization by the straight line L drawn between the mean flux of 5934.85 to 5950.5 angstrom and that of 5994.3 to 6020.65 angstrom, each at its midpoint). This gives 0.02 mag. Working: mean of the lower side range 3.65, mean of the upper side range 3.96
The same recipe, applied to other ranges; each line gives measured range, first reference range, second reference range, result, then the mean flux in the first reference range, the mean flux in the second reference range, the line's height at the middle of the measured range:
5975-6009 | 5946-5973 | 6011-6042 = -0.05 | 3.61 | 3.77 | 3.69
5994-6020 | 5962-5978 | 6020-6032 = -0.08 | 3.71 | 3.64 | 3.67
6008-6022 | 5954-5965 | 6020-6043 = -0.08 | 3.68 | 3.64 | 3.65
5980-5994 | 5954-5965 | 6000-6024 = -0.01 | 3.68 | 3.99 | 3.84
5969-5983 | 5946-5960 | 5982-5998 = -0.04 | 3.58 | 3.81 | 3.72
